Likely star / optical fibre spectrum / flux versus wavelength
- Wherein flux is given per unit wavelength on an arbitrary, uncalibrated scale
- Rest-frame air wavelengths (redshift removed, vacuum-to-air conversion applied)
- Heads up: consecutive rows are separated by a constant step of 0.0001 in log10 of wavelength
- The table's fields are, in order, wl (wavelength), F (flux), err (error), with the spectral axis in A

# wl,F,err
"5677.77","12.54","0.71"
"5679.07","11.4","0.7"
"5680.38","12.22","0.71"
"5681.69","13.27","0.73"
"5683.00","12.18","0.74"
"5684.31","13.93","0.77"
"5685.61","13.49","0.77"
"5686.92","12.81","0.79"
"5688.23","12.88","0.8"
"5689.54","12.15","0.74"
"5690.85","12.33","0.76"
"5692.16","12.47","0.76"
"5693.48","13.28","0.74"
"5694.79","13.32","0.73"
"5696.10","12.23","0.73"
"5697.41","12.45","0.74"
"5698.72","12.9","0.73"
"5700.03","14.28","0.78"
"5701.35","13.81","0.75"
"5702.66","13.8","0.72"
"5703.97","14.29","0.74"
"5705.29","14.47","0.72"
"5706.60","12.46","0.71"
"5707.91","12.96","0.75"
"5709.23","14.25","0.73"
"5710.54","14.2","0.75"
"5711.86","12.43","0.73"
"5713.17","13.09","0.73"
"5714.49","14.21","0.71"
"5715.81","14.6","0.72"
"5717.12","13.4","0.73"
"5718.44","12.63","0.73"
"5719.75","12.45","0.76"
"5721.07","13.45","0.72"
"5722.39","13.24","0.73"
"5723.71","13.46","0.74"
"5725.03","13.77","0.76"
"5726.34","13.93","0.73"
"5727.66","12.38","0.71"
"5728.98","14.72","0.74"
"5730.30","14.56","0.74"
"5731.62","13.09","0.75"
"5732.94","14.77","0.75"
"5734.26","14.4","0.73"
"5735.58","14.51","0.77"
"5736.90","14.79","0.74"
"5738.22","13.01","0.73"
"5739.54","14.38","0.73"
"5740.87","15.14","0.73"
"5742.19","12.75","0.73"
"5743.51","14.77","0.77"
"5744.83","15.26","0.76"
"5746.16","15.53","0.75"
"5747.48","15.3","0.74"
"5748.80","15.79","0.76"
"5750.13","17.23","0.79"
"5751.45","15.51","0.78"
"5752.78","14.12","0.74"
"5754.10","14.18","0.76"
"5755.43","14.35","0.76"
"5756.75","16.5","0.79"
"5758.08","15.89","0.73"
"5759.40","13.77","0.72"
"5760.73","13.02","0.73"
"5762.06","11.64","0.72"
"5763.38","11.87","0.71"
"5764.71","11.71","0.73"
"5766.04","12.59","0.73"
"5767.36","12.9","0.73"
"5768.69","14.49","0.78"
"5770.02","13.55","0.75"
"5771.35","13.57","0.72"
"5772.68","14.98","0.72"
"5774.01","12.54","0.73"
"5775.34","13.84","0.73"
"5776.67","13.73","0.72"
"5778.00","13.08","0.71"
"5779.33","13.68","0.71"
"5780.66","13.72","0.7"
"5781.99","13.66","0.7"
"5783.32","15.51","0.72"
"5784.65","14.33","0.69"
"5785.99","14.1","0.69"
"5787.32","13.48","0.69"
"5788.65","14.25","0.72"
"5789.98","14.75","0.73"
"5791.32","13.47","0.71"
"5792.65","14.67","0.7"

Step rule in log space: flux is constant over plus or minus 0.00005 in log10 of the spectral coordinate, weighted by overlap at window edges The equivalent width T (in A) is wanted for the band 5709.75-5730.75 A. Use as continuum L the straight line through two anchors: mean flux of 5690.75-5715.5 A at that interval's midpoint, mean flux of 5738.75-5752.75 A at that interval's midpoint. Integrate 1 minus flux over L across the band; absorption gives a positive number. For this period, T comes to 0.8 A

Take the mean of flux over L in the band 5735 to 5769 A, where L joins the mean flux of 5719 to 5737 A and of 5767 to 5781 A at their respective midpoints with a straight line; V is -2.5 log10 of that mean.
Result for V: -0.04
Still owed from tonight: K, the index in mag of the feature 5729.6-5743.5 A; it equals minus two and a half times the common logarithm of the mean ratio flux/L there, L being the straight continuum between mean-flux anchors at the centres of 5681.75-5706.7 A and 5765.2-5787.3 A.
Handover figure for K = -0.06 mag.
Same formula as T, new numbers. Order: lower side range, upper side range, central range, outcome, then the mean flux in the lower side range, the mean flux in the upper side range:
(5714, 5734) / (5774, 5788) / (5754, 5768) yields 0.3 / 13.7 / 13.9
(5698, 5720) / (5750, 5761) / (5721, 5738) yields 0.3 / 13.6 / 14.9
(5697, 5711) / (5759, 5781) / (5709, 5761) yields -3.1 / 13.6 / 13.2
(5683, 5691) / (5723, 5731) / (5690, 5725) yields 0.1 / 12.9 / 13.8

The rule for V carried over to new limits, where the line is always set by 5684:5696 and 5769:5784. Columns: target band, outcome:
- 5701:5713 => -0.04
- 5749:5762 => -0.09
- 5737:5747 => -0.08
